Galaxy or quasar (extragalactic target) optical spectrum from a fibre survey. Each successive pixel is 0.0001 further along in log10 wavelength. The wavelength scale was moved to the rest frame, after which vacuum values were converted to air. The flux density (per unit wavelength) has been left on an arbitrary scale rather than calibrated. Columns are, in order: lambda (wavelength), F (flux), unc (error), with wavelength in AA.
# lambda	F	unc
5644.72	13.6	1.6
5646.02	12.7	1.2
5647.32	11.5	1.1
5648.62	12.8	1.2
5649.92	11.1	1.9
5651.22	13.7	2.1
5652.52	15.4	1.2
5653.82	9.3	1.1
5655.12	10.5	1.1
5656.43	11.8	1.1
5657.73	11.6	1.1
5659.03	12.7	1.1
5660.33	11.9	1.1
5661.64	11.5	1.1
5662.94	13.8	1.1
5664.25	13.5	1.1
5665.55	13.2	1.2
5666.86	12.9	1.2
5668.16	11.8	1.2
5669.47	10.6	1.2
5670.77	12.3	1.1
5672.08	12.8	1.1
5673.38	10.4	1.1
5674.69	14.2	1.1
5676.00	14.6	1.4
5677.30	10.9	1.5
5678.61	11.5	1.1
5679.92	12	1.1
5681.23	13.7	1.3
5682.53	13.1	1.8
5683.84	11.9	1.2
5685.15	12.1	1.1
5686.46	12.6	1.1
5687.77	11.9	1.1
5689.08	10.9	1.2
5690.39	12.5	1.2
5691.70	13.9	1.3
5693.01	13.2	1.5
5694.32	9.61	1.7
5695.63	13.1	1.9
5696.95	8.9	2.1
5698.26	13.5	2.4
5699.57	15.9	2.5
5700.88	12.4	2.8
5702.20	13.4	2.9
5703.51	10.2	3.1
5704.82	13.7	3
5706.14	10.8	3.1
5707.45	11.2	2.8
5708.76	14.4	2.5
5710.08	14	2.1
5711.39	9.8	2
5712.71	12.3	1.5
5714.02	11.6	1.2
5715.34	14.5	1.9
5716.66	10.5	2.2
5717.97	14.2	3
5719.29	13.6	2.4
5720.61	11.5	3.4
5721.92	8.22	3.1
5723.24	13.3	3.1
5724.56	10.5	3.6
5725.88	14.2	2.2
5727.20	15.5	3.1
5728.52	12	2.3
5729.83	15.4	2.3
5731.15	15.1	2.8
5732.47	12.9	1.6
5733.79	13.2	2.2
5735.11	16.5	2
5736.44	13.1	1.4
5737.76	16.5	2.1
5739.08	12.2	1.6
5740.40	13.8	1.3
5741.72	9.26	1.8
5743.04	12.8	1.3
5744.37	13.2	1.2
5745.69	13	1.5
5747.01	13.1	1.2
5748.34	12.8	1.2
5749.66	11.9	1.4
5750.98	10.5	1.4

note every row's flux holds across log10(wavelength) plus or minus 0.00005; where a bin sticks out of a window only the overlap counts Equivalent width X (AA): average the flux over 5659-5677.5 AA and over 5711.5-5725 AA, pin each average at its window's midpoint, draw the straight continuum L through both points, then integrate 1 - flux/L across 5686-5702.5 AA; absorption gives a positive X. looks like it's -0.28 AA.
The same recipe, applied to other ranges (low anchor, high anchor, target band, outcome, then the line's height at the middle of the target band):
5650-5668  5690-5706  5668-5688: 0.2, 12.4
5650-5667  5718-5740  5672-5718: 1.9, 12.9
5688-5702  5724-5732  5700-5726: 1.9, 13.2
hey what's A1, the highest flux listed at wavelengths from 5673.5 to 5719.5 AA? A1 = 15.9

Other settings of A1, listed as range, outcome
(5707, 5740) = 16.5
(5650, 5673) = 15.4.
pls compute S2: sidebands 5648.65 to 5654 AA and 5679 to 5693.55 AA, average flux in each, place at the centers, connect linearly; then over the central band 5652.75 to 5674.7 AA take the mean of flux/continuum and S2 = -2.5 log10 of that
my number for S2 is 0.051 mag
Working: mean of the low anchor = 12.7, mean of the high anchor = 12.5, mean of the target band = 12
